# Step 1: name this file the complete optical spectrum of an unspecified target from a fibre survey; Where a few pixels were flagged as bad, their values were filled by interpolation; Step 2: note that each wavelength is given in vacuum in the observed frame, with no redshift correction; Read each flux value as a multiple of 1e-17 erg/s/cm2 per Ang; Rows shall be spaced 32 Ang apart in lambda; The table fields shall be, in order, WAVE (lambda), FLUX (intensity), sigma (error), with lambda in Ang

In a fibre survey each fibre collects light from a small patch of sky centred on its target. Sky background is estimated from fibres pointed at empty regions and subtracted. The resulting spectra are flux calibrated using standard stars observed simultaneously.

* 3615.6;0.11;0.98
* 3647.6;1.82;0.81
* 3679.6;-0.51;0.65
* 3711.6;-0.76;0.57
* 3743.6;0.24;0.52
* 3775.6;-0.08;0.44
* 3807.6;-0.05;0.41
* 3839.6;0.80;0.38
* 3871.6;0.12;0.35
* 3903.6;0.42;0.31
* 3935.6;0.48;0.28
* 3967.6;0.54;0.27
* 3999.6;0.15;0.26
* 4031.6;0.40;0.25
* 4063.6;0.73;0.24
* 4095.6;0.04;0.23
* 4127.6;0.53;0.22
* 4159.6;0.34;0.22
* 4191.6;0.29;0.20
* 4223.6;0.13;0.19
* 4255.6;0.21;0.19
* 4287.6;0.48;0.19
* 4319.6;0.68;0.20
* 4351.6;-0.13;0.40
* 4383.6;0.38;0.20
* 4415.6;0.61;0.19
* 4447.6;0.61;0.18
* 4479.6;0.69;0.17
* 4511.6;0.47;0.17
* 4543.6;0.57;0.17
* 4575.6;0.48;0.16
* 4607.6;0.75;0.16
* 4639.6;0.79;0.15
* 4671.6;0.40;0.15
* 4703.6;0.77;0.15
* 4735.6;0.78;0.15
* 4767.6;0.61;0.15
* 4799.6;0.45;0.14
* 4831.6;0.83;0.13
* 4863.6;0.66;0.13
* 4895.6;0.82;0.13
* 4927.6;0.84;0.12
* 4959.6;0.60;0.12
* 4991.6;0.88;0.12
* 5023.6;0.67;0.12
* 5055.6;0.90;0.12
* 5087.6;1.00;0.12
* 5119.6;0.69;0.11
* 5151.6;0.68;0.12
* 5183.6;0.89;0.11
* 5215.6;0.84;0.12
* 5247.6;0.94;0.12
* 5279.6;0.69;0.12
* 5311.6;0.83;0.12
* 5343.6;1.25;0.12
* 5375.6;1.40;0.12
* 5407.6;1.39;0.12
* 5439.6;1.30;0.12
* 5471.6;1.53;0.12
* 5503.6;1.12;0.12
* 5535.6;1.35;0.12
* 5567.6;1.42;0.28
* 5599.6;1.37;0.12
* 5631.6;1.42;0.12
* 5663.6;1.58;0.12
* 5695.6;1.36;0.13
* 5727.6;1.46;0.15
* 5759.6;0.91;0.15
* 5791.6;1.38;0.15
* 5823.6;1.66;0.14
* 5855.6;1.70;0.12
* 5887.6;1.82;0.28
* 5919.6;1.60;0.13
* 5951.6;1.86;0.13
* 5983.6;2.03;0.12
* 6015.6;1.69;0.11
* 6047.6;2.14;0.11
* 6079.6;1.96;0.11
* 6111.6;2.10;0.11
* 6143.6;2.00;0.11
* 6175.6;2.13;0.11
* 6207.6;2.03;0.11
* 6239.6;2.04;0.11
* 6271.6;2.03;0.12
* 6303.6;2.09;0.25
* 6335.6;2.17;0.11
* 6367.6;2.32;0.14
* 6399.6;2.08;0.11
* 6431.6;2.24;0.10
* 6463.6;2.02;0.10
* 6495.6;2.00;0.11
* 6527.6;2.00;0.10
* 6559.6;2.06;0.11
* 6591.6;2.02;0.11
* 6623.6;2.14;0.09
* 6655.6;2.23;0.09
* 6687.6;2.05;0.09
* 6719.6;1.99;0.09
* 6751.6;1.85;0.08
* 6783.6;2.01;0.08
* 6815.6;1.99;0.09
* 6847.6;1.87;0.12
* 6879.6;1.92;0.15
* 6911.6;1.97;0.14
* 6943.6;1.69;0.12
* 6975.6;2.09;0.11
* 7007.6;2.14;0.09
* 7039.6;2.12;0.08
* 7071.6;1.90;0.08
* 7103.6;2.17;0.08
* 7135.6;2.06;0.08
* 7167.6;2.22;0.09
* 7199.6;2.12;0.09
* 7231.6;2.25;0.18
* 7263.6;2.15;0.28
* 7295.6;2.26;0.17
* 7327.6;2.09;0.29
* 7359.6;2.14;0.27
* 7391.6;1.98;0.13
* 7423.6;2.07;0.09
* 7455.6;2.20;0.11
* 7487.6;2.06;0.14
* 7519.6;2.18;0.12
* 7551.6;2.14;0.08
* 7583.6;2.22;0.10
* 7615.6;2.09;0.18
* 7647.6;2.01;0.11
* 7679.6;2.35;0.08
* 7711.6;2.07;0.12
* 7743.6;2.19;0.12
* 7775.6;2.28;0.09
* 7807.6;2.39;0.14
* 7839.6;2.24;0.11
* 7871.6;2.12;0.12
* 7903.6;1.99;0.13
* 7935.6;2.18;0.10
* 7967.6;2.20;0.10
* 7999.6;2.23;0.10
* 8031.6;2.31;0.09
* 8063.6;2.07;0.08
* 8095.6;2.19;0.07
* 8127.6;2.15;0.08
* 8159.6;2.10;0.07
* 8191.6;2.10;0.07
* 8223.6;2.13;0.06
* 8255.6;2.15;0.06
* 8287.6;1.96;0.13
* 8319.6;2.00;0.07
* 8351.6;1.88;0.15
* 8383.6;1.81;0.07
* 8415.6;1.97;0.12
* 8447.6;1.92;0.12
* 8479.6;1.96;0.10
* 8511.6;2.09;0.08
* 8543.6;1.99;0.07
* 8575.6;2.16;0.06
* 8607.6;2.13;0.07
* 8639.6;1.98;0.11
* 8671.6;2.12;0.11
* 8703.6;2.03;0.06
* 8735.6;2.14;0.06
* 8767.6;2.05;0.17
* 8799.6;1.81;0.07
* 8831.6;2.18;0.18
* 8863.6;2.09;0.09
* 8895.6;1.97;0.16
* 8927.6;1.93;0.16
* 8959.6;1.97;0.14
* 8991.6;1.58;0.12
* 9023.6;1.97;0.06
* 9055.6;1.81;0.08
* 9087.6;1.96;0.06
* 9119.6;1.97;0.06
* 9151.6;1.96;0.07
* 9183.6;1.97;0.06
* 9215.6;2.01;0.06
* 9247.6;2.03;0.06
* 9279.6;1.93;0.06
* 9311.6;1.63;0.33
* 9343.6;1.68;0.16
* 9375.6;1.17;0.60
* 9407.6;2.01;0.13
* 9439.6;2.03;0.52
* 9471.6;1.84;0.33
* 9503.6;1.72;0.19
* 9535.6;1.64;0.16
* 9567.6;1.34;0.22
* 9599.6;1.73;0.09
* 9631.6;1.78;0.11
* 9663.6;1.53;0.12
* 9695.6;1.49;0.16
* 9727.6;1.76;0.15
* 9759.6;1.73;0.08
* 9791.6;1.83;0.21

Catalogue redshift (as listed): 0.34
